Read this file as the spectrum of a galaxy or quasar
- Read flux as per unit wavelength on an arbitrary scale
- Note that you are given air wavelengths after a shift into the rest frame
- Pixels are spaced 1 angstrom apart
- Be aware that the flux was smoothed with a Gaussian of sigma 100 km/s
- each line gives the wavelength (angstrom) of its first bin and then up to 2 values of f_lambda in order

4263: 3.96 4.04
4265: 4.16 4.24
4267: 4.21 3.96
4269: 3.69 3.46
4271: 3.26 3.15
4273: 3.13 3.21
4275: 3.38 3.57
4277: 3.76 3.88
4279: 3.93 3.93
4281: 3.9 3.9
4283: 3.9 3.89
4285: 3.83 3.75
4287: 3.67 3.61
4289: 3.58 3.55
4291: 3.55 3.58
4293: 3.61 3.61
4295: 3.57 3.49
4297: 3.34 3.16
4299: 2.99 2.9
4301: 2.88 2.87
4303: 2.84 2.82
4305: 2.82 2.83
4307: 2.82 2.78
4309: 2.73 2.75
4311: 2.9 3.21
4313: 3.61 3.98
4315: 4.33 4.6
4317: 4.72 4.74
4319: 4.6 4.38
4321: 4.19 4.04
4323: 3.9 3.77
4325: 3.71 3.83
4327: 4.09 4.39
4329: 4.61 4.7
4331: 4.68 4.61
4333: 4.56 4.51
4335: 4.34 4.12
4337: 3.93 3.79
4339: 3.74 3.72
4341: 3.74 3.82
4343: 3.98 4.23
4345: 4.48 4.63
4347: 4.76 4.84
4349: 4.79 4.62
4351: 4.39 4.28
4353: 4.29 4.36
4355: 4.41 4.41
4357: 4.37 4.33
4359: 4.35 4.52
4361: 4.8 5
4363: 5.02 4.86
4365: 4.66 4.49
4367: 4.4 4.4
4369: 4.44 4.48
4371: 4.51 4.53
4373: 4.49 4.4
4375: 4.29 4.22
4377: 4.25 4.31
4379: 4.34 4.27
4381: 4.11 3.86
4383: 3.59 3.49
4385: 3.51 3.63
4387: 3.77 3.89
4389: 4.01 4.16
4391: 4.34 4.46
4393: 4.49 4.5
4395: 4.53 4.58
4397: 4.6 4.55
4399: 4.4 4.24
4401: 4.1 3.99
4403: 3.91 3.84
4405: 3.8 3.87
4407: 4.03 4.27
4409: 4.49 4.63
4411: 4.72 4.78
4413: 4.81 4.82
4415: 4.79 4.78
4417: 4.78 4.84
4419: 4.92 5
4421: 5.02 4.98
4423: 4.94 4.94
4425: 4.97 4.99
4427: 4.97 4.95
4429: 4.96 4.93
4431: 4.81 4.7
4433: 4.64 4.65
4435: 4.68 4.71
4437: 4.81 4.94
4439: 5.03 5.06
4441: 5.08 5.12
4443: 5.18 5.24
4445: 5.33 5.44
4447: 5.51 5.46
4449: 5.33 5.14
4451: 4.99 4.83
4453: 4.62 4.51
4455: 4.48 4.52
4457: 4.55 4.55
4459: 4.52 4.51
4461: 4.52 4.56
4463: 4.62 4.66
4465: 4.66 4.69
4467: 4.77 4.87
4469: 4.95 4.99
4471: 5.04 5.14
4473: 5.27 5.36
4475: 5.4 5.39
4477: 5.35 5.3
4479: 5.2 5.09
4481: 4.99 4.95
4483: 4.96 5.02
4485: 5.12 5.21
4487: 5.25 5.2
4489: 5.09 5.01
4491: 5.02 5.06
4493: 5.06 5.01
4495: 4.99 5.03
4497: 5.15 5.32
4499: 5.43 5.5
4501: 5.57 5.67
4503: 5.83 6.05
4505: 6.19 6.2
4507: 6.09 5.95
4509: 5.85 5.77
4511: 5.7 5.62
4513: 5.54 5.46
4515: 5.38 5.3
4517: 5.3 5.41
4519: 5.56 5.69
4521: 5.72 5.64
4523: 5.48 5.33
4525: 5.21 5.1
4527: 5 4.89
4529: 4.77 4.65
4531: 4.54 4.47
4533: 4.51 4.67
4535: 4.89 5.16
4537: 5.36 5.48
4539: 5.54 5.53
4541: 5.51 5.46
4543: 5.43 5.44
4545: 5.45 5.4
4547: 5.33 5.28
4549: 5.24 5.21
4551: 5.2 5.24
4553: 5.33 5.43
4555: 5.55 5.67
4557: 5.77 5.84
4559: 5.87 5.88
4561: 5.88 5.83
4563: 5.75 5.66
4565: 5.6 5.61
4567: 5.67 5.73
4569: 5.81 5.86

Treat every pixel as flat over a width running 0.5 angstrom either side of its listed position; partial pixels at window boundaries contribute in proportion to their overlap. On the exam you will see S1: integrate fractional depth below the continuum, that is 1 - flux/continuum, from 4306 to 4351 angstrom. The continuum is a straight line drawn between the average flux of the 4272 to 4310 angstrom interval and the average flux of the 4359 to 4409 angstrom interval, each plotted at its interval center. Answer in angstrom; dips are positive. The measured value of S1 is -3.8 angstrom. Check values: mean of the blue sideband 3.38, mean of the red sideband 4.27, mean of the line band 4.06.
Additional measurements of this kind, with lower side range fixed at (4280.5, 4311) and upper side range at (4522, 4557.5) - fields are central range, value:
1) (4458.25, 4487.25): -1.7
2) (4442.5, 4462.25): -1.6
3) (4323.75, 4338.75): -2.7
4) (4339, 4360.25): -3.4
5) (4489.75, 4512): -2.8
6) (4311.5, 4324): -2.5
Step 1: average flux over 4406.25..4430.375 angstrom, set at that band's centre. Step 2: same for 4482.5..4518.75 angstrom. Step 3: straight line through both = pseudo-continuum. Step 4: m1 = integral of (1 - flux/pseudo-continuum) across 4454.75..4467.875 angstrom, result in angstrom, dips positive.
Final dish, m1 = 1.36 angstrom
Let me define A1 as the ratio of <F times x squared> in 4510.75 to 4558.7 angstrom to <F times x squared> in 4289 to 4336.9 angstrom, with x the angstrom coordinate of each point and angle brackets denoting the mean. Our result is 1.58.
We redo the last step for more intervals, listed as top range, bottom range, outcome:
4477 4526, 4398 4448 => 1.18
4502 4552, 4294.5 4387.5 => 1.45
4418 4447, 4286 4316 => 1.61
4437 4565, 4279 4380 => 1.41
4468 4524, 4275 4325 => 1.64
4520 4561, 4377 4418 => 1.33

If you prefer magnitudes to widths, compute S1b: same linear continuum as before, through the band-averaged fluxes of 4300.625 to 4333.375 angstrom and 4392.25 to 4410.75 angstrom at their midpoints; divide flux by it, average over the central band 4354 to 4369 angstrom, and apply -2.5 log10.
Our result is -0.13 mag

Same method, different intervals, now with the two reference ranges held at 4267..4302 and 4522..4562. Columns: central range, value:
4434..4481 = -0.053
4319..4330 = -0.089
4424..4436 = -0.071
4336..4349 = -0.059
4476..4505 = -0.065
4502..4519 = -0.129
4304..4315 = 0.200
